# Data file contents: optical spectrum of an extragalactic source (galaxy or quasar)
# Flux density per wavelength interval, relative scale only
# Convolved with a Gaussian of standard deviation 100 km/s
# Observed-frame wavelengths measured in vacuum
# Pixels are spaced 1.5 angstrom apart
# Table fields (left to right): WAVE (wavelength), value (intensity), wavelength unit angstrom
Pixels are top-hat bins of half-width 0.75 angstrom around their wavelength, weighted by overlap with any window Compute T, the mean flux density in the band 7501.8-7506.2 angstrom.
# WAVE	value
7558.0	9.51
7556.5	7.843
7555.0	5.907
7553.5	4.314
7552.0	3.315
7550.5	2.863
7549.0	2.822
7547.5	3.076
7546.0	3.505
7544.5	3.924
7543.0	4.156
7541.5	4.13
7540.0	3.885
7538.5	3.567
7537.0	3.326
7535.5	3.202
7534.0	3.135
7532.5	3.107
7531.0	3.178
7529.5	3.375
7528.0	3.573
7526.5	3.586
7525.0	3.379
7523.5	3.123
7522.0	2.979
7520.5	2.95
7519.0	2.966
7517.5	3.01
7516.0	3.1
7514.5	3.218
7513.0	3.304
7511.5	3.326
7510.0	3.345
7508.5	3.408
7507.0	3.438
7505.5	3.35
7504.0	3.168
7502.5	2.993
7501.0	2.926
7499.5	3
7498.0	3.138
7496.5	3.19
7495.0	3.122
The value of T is 3.17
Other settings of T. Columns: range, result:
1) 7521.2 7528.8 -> 3.33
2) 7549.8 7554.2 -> 3.5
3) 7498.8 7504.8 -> 3.02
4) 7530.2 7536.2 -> 3.16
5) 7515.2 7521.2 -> 3.01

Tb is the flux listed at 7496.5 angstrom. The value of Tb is 3.19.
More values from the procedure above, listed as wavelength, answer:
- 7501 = 2.926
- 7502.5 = 2.993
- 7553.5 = 4.314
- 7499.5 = 3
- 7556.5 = 7.843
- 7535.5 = 3.202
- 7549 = 2.822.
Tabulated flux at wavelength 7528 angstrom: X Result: 3.573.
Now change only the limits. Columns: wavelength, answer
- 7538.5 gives 3.567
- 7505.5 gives 3.35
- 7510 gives 3.345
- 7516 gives 3.1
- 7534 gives 3.135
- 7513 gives 3.304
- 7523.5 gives 3.123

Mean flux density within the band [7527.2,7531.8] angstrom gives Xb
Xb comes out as 3.37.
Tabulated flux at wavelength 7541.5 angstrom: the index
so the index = 4.13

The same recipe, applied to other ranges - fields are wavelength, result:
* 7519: 2.966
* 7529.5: 3.375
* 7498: 3.138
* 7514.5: 3.218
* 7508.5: 3.408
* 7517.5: 3.01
